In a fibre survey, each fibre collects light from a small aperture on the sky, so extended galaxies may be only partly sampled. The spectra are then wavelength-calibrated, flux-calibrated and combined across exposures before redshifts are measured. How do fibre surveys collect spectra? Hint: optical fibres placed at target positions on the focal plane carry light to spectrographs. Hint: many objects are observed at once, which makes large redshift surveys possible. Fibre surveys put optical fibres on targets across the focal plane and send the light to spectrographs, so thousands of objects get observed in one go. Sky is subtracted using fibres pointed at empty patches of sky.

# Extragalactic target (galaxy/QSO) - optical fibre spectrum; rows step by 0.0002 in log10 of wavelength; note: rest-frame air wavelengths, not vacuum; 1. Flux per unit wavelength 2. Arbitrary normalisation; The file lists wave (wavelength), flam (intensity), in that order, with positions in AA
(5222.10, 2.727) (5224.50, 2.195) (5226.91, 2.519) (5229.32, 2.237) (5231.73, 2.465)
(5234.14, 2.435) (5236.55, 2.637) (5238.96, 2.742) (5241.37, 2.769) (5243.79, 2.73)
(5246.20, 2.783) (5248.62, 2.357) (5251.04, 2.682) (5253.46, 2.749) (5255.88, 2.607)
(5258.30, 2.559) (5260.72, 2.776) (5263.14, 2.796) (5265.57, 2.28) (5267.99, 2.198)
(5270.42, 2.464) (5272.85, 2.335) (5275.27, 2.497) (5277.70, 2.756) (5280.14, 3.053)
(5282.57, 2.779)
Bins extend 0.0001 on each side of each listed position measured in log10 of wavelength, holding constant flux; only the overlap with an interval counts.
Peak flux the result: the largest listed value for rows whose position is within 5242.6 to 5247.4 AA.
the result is 2.783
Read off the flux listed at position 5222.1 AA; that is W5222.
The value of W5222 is 2.727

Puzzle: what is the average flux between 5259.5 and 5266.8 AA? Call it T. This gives 2.62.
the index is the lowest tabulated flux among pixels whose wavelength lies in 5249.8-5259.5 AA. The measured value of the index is 2.559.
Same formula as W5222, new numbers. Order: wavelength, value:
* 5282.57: 2.779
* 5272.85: 2.335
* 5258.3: 2.559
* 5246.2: 2.783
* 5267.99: 2.198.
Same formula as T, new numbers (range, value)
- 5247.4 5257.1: 2.6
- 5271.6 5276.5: 2.42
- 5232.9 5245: 2.66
